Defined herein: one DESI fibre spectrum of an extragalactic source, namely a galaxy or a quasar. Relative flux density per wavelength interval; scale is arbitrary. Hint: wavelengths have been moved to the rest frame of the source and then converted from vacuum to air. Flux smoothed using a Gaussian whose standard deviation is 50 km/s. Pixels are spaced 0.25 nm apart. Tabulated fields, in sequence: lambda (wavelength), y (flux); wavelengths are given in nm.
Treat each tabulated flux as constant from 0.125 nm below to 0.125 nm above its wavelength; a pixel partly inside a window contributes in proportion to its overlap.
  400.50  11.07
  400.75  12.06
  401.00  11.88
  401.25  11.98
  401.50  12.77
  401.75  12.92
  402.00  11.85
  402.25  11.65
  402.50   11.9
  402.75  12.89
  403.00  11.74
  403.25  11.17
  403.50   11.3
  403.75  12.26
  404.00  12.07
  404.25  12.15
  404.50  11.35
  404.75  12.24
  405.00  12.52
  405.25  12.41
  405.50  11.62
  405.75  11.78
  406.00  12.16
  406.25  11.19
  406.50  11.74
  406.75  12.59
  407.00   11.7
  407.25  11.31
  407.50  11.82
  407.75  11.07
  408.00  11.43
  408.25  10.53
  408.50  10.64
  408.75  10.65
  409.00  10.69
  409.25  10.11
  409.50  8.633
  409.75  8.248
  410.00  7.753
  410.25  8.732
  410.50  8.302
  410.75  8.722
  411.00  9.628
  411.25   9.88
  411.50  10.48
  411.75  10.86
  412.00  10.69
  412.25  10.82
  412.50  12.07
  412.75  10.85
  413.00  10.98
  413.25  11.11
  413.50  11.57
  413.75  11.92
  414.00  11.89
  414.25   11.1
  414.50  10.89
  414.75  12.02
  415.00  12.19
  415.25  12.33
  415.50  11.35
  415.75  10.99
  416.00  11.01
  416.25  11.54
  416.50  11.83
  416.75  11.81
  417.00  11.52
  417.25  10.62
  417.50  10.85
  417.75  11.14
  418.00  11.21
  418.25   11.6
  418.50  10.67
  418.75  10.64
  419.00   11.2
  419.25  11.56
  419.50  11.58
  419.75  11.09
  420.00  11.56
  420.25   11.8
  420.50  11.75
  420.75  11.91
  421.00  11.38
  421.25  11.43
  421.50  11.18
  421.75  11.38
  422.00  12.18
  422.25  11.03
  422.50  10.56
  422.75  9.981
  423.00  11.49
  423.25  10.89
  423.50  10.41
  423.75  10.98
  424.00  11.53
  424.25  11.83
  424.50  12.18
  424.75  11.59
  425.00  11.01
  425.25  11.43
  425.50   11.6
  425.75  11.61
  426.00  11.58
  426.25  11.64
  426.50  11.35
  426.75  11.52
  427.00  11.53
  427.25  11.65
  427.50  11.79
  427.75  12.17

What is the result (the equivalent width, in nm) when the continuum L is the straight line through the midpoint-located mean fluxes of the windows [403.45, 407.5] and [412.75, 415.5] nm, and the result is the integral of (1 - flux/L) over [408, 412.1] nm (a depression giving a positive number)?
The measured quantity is 0.70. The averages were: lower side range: 11.9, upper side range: 11.6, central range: 9.71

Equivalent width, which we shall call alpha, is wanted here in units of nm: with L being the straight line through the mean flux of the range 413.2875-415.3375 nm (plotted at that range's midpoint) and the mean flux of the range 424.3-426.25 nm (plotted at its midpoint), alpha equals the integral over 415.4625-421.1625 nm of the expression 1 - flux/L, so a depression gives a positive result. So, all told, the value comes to 0.16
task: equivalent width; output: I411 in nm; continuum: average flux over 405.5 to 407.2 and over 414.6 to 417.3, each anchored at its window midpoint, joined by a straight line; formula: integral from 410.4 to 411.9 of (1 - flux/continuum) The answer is 0.26 nm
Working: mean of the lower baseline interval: 11.8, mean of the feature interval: 9.69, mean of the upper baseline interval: 11.6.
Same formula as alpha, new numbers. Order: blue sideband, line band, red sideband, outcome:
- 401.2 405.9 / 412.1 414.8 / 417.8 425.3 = 0.06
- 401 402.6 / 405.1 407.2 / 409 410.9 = -0.31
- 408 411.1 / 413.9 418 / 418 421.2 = -0.29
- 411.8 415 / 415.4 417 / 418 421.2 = -0.01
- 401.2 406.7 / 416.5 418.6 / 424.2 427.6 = 0.09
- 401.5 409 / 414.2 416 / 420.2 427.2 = 0.00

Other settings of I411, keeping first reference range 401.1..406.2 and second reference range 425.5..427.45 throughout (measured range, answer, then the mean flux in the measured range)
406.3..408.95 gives 0.137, 11.3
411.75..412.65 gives 0.054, 11.1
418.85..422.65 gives 0.083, 11.4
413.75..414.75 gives 0.030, 11.5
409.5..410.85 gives 0.400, 8.37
